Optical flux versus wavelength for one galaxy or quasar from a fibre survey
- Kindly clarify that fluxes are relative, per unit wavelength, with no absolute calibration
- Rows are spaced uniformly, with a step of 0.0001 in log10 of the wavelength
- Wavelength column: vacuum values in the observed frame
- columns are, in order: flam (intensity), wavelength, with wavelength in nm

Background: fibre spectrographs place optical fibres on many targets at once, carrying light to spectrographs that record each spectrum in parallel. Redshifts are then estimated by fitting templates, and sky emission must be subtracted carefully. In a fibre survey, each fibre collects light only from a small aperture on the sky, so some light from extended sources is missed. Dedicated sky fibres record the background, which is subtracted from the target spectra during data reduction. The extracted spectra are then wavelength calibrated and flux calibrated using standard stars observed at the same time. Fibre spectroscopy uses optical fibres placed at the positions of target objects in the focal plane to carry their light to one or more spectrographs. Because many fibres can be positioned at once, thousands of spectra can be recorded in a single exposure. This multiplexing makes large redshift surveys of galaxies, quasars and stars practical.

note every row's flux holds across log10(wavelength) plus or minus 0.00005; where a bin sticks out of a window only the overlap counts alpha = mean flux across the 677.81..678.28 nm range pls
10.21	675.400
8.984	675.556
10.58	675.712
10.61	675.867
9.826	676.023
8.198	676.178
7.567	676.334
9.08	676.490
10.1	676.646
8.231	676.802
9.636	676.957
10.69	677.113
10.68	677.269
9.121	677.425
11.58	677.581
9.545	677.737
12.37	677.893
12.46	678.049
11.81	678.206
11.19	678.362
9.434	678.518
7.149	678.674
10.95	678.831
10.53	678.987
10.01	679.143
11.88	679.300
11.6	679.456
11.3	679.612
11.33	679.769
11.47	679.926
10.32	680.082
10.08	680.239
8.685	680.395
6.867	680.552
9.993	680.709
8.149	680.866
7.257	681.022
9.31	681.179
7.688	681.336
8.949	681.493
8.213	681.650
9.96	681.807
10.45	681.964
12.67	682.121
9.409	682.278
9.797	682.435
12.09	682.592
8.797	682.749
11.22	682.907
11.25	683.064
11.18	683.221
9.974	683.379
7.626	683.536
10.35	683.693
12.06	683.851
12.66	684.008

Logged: 12.2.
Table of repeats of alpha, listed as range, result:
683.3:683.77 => 9.32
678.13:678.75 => 9.91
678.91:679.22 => 10.3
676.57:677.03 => 9.33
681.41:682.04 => 9.37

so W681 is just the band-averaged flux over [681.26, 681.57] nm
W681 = 8.32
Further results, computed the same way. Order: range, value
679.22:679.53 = 11.7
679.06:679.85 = 11.2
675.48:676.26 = 9.63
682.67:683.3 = 10.6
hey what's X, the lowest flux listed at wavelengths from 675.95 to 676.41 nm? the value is 7.567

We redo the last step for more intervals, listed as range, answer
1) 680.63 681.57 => 7.257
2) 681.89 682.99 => 8.797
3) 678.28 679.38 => 7.149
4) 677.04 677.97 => 9.121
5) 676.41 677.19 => 8.231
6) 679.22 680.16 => 10.32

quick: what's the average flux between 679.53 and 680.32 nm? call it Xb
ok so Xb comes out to 10.9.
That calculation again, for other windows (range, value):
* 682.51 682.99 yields 10.7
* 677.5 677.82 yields 10.6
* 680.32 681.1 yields 8.19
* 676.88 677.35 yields 10.3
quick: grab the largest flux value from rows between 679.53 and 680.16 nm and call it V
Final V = 11.47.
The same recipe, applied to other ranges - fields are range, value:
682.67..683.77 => 11.25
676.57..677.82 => 11.58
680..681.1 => 10.32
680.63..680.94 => 9.993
